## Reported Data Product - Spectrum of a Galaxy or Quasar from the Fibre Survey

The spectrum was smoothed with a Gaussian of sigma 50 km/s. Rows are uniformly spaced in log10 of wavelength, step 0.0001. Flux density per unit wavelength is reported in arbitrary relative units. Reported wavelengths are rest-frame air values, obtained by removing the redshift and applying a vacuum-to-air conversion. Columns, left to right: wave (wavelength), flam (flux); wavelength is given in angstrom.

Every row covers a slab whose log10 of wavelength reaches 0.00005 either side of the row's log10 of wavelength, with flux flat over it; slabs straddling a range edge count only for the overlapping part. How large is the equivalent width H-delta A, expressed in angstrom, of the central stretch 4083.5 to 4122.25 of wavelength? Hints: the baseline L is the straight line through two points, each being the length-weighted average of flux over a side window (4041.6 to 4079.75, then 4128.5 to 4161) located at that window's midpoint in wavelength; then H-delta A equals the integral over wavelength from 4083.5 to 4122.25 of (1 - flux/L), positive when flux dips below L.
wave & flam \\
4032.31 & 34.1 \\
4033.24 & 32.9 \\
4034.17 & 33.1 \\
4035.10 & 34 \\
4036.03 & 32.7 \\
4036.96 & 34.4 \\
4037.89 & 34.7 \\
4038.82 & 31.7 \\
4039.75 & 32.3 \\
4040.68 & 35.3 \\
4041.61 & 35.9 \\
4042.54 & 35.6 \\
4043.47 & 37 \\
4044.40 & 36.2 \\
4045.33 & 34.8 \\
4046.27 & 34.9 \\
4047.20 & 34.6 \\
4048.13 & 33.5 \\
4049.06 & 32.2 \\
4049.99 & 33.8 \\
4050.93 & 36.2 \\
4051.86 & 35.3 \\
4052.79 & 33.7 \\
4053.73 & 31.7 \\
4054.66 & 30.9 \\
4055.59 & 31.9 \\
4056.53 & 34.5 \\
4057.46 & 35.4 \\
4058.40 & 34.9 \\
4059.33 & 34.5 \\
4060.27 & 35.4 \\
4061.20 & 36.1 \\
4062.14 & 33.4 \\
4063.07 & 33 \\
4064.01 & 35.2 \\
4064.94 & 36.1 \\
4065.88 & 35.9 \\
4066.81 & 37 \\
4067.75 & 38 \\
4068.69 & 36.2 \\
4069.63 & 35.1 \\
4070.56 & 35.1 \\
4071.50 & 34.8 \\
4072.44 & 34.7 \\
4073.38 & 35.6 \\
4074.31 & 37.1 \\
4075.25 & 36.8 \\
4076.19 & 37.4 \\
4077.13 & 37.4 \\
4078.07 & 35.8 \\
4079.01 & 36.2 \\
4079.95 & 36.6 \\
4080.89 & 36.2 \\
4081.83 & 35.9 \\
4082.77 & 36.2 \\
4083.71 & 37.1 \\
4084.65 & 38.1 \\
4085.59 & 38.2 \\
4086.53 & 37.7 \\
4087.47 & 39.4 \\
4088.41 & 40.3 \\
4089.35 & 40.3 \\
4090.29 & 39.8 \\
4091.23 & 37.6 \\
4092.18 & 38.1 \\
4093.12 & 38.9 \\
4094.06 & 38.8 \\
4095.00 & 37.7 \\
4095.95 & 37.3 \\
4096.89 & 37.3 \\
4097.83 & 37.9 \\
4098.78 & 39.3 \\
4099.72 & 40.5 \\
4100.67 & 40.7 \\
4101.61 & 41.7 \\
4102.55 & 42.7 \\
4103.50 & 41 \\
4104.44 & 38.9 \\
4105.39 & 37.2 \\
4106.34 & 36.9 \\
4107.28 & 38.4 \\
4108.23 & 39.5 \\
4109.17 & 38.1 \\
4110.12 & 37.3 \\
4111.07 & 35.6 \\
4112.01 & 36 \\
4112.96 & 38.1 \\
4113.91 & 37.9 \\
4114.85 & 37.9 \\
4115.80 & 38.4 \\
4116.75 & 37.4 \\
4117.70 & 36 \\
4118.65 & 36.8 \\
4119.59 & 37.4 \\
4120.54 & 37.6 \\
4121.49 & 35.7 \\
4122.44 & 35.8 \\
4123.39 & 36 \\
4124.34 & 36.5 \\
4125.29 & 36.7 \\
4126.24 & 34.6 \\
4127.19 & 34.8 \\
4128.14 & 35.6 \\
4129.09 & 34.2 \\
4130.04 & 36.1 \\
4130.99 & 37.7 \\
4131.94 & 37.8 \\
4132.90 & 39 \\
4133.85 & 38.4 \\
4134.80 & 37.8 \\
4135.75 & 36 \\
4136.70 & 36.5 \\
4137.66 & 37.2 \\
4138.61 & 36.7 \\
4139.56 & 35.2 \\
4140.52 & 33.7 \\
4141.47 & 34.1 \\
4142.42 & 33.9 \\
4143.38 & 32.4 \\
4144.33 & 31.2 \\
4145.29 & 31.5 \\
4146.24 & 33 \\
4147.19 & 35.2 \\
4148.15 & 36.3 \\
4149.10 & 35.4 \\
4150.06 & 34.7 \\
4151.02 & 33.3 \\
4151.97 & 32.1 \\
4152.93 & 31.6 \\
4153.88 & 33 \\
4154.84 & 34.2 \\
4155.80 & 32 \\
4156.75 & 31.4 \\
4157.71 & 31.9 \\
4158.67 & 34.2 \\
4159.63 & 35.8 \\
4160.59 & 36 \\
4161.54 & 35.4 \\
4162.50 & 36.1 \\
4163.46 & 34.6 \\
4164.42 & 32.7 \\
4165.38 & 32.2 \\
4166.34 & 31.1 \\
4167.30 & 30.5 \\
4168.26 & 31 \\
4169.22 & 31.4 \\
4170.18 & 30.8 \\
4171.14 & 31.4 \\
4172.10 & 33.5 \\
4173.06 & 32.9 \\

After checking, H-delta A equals -3.8 angstrom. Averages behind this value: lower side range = 35.1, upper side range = 34.7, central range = 38.3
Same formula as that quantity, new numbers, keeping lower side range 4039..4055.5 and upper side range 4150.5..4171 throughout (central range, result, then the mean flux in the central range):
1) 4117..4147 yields -2.2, 35.7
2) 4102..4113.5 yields -1.6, 38.3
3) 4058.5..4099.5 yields -3.6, 36.9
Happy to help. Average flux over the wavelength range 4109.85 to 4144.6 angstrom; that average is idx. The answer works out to 36.2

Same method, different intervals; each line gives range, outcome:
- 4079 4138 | 37.7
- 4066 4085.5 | 36.4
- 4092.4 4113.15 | 38.6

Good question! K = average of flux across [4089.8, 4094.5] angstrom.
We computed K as 38.7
